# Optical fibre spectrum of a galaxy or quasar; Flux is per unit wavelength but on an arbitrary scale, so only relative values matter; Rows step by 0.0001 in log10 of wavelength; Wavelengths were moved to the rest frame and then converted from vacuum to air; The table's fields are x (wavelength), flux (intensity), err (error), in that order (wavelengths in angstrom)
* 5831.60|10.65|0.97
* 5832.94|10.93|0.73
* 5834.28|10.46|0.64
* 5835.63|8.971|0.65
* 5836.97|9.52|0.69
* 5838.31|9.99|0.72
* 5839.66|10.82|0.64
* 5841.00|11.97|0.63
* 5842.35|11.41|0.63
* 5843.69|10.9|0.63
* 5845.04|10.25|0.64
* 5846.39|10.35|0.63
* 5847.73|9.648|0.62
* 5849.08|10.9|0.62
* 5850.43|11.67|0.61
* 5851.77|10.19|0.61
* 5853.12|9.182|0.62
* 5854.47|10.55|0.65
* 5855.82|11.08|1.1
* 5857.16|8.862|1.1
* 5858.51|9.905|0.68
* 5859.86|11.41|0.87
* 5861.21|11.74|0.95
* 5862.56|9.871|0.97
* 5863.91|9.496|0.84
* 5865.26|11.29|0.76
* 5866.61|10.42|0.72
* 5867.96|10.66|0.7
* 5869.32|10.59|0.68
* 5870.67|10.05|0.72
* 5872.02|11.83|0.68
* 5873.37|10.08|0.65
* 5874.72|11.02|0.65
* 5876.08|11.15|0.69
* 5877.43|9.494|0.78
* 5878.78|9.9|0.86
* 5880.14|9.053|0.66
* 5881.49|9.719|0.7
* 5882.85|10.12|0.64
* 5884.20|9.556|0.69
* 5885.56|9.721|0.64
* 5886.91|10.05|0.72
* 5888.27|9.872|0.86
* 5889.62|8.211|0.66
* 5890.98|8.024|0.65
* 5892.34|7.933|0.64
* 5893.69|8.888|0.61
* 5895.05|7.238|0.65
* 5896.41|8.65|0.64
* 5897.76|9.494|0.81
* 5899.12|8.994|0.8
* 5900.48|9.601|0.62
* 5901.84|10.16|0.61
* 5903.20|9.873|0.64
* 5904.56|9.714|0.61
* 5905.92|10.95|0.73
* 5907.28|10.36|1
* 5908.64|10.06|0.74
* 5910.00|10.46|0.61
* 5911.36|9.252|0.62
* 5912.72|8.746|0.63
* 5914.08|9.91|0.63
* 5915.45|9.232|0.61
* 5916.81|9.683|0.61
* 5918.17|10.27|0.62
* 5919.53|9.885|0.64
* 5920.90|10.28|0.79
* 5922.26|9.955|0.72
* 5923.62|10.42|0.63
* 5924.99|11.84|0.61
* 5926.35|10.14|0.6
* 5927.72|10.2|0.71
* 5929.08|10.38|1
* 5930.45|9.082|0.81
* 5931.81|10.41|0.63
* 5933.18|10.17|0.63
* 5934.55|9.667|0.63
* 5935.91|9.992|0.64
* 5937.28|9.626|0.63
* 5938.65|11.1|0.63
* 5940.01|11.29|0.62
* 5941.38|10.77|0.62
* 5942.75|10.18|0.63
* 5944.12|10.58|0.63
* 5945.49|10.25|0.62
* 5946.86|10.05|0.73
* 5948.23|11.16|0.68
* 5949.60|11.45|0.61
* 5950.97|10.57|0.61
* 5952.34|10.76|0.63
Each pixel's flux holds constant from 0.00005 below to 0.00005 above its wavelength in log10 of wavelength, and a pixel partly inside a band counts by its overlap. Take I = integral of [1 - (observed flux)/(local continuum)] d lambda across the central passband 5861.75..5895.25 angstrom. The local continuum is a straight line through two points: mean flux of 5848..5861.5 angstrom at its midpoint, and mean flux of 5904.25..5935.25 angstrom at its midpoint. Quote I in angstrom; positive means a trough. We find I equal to 1.7 angstrom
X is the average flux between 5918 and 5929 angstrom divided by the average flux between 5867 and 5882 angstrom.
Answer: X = 1.0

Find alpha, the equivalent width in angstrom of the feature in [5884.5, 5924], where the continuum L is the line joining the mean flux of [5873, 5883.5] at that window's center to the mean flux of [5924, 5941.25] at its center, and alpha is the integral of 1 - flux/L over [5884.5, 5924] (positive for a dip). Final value 2.7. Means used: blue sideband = 10.1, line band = 9.51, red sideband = 10.3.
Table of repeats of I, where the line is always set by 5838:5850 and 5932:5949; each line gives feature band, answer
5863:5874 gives 0.1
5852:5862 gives 0.3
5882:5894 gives 1.6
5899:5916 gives 1.1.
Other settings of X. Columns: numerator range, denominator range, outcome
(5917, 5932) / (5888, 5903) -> 1.16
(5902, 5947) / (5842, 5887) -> 0.98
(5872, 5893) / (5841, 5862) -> 0.91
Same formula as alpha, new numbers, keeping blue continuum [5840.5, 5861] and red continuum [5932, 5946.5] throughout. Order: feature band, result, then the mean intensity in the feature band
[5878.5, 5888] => 0.7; 9.72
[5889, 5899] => 2.0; 8.39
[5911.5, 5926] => 0.6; 10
